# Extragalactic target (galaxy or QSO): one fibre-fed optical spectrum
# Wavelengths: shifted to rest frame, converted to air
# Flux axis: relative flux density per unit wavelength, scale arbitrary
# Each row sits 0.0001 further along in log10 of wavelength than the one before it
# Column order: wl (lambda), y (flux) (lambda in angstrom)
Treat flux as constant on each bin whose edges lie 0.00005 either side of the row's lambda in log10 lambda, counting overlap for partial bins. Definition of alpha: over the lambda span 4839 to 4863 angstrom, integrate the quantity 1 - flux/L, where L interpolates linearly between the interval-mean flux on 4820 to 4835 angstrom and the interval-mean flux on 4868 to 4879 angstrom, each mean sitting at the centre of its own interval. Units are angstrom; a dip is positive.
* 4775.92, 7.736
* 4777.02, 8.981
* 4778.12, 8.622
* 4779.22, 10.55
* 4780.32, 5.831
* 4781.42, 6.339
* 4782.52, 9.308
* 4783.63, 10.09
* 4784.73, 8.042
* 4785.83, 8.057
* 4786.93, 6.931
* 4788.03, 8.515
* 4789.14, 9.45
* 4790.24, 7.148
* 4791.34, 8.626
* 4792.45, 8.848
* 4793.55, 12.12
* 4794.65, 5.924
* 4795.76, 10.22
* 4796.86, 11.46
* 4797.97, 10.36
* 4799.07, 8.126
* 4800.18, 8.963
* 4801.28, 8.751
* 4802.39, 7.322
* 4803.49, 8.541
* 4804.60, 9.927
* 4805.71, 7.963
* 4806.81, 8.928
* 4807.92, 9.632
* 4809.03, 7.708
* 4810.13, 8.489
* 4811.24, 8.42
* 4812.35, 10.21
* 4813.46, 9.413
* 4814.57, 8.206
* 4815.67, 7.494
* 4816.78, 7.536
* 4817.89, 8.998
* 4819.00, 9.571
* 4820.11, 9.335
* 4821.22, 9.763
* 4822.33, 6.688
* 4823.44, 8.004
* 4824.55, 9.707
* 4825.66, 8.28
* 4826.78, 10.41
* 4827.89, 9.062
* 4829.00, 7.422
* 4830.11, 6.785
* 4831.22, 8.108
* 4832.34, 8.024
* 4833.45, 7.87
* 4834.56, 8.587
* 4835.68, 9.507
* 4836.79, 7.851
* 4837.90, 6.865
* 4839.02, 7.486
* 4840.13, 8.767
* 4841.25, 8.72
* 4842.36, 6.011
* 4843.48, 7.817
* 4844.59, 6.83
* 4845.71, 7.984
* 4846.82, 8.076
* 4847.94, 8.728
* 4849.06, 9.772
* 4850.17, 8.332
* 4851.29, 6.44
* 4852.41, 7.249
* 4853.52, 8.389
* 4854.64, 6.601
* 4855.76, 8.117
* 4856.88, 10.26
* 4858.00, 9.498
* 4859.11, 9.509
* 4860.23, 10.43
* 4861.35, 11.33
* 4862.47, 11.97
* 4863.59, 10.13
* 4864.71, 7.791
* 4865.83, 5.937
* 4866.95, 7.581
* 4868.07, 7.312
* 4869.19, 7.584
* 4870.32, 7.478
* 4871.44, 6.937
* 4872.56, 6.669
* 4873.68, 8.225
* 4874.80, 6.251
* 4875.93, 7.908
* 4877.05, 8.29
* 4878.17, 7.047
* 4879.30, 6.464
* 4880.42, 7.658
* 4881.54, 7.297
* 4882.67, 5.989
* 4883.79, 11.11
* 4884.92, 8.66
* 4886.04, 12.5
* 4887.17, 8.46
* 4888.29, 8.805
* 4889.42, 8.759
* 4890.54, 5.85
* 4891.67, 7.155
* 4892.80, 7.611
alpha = -2.3 angstrom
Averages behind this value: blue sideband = 8.4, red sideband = 7.35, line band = 8.58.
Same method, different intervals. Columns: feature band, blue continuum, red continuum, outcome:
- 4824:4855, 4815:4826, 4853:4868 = 2.41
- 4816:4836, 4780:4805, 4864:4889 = -0.43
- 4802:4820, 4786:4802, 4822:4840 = -0.19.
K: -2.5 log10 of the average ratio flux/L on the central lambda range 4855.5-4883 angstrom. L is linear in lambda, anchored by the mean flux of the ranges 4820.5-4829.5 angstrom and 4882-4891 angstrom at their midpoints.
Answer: 0.08 mag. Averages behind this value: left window 8.68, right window 8.78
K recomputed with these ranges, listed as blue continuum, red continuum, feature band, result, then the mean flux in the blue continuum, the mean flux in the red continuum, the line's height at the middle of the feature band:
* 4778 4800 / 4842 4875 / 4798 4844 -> 0.007 mag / 8.73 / 8.21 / 8.49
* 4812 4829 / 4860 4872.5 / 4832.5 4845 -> 0.104 mag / 8.78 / 8.46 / 8.65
